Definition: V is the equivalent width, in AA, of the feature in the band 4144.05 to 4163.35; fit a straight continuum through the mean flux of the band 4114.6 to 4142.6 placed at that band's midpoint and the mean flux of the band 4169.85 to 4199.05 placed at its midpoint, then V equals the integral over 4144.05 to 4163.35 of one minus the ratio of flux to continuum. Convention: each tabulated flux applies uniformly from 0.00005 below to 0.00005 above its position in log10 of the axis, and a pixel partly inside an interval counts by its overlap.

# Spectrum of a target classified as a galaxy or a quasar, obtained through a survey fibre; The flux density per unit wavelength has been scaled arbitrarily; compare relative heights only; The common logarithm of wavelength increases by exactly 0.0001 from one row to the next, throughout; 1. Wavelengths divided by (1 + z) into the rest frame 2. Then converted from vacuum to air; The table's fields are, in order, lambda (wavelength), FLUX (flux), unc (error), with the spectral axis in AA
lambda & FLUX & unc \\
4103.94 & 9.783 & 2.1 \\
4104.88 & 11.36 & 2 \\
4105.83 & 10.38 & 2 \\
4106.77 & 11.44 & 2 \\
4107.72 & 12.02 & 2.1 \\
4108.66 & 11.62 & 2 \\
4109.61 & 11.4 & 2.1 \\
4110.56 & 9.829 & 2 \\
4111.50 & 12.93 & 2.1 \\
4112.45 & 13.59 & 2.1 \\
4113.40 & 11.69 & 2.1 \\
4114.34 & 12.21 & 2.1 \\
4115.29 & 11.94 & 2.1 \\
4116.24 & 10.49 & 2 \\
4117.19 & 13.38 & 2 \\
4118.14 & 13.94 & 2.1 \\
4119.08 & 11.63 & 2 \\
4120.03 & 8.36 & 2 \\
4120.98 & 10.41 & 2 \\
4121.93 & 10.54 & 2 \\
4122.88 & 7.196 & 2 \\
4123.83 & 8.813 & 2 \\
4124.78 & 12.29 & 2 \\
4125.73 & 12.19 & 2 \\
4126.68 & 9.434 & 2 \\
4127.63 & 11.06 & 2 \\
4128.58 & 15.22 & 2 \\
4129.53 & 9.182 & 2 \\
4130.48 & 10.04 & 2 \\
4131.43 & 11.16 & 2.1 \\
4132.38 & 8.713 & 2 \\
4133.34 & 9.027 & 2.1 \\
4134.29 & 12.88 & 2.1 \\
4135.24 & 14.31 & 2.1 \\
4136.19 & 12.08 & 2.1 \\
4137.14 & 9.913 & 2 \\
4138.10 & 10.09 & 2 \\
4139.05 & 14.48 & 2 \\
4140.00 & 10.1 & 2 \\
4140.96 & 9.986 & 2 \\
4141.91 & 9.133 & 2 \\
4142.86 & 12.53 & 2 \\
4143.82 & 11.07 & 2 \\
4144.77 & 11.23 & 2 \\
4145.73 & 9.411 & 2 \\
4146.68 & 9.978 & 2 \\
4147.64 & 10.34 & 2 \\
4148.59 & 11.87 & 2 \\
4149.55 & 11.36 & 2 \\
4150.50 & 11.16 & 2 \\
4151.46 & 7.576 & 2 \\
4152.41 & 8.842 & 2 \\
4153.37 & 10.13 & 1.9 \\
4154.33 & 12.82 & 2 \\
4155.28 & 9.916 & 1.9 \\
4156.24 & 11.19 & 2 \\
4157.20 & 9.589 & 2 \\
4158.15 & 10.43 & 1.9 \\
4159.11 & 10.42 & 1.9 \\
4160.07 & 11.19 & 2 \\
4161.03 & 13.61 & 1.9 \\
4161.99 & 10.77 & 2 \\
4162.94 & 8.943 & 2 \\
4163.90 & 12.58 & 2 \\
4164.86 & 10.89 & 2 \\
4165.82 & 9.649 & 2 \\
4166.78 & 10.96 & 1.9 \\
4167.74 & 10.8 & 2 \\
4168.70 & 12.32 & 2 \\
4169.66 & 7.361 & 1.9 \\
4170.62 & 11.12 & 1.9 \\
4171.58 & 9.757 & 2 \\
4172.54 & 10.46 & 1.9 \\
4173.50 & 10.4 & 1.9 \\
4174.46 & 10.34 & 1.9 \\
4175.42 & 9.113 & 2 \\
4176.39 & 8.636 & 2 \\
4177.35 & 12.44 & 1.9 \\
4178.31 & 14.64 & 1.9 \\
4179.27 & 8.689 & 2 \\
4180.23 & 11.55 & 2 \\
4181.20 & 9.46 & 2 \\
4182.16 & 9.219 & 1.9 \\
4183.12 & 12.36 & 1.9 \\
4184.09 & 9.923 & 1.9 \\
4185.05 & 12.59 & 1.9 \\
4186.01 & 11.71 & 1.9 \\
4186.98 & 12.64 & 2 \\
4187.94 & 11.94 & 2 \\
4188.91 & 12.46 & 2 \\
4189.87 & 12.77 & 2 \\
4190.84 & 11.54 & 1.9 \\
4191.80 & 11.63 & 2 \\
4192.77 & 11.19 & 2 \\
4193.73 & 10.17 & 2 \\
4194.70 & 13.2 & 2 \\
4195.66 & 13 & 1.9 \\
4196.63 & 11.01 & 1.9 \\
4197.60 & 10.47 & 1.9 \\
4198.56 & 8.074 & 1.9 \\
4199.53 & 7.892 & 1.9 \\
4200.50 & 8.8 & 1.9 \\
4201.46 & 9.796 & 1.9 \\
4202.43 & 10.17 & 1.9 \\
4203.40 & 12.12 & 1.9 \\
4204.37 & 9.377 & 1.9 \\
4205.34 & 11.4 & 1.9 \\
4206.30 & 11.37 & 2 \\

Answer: 0.81 AA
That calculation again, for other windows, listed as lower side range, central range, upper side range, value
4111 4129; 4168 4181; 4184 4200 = 1.0 AA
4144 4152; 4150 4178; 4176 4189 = 0.8 AA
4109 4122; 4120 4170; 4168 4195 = 2.9 AA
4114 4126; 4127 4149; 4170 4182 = -0.4 AA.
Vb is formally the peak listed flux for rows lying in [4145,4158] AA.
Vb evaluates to 12.82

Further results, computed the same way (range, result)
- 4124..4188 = 15.22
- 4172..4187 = 14.64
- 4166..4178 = 12.44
